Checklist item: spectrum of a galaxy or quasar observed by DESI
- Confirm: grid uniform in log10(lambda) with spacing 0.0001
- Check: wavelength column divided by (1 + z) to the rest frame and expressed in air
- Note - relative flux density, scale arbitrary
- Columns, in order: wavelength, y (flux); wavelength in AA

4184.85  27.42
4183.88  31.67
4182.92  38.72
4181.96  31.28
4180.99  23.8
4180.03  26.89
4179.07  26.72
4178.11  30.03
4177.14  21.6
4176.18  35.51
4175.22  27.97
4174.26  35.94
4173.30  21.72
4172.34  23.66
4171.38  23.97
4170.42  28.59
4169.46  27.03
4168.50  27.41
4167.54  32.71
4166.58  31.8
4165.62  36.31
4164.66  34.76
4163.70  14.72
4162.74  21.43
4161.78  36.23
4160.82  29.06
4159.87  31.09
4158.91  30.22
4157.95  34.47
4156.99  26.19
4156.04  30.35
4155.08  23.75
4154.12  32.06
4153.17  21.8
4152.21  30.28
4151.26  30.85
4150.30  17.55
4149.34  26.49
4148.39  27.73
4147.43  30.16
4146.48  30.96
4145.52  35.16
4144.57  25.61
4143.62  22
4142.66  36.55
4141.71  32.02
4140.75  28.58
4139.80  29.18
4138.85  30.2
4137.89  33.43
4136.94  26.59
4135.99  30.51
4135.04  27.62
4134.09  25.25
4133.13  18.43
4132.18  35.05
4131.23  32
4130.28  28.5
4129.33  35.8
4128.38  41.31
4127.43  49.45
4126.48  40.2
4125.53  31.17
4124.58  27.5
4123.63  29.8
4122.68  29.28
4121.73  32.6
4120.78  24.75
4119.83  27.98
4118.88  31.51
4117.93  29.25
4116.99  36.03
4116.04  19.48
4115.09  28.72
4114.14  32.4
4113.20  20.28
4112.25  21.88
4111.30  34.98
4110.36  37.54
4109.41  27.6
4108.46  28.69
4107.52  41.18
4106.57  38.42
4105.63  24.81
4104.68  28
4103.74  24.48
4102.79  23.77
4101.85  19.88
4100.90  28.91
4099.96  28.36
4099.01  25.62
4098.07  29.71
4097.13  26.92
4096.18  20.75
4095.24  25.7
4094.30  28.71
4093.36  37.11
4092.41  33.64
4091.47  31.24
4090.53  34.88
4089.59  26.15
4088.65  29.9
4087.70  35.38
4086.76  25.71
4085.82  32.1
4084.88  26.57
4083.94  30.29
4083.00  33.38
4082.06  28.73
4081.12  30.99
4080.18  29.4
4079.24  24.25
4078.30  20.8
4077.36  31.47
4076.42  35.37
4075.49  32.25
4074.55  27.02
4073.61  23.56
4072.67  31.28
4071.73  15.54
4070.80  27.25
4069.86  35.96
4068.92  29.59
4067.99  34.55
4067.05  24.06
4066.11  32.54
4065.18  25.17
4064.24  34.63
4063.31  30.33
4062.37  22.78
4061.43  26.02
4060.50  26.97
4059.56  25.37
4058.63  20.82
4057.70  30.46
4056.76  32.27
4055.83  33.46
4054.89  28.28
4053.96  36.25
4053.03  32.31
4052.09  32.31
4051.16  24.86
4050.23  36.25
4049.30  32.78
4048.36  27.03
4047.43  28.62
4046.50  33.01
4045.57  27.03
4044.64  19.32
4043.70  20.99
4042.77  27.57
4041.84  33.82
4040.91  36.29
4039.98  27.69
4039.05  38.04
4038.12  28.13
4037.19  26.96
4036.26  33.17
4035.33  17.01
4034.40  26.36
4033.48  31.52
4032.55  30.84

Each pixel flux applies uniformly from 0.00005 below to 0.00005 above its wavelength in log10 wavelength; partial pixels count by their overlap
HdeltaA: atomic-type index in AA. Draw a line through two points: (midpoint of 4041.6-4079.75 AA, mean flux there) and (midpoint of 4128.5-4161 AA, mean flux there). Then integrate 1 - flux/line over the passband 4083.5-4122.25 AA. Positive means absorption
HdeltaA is -0.3 AA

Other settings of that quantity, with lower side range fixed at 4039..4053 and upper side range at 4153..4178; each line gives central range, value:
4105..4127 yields -1.00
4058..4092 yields 0.70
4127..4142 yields -1.35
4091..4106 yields 0.90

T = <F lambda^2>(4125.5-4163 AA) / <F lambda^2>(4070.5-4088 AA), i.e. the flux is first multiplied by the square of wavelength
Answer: 1.09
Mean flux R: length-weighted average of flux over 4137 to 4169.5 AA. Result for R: 29.1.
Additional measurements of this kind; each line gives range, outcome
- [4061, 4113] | 29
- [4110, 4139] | 30.6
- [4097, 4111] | 29.1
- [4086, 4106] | 28.1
